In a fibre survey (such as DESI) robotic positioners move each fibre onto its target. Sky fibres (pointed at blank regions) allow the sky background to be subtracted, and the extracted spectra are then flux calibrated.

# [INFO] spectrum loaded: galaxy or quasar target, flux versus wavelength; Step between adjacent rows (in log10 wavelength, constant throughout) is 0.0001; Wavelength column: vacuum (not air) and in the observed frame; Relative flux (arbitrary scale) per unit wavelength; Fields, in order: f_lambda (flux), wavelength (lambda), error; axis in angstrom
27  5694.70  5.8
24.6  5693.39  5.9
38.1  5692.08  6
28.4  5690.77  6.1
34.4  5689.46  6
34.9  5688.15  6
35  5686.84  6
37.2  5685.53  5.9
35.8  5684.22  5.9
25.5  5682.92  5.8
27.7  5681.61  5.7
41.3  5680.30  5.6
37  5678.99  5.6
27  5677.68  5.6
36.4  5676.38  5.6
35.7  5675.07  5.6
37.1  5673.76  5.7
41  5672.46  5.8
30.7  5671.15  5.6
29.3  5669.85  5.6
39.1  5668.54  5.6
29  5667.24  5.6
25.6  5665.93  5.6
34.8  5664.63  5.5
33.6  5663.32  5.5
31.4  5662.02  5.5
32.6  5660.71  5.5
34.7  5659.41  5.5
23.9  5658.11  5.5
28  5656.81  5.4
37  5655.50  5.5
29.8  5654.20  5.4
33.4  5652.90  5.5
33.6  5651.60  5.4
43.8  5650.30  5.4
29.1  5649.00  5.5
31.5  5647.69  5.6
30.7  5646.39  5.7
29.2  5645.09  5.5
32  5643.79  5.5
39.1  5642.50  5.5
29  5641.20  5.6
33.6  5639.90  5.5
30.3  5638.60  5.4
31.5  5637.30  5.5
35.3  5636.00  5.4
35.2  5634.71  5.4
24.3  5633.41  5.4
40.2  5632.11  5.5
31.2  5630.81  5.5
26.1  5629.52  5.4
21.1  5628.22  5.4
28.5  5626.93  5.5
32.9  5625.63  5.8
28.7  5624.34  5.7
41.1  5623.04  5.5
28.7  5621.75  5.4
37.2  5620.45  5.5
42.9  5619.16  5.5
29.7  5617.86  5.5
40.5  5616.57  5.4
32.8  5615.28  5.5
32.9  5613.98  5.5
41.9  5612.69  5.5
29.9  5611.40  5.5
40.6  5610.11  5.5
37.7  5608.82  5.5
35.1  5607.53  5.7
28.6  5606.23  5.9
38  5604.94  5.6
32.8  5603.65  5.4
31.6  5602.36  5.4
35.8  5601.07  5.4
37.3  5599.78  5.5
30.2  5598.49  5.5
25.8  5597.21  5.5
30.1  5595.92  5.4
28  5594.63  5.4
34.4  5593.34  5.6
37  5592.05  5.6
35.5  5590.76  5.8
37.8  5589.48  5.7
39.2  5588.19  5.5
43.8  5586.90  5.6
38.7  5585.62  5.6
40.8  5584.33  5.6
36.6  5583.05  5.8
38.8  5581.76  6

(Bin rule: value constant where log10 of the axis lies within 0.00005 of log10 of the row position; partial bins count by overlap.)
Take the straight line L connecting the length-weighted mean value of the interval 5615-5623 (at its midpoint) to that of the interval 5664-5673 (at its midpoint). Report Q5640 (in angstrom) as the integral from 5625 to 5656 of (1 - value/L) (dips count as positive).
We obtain 2.2 angstrom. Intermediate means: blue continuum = 35.9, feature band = 32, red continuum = 32.7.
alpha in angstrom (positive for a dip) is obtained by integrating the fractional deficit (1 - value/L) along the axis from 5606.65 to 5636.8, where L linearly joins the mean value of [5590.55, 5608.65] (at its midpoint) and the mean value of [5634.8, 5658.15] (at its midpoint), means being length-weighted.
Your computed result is -0.8 angstrom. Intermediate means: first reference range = 32.9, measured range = 33.6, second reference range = 32.6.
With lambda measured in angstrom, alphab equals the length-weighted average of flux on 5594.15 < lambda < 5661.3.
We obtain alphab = 32.8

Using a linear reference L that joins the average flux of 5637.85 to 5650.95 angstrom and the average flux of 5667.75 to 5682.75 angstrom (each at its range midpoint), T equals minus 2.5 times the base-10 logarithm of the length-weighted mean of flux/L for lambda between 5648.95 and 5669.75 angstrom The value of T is 0.04 mag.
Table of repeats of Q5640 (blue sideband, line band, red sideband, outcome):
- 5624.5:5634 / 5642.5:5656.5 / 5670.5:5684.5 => -0.86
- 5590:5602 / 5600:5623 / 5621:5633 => -2.55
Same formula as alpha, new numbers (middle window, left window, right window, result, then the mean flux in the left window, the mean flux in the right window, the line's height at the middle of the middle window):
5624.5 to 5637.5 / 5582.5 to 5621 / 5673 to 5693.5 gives 1.6 angstrom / 35.4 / 33.8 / 34.8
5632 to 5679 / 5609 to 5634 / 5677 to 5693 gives 0.9 angstrom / 33.3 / 33.4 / 33.4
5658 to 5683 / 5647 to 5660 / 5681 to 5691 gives -0.4 angstrom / 32.5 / 32.6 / 32.5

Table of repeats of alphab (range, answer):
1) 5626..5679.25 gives 32.2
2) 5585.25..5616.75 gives 34.9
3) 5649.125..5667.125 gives 32.3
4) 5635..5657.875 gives 32.6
